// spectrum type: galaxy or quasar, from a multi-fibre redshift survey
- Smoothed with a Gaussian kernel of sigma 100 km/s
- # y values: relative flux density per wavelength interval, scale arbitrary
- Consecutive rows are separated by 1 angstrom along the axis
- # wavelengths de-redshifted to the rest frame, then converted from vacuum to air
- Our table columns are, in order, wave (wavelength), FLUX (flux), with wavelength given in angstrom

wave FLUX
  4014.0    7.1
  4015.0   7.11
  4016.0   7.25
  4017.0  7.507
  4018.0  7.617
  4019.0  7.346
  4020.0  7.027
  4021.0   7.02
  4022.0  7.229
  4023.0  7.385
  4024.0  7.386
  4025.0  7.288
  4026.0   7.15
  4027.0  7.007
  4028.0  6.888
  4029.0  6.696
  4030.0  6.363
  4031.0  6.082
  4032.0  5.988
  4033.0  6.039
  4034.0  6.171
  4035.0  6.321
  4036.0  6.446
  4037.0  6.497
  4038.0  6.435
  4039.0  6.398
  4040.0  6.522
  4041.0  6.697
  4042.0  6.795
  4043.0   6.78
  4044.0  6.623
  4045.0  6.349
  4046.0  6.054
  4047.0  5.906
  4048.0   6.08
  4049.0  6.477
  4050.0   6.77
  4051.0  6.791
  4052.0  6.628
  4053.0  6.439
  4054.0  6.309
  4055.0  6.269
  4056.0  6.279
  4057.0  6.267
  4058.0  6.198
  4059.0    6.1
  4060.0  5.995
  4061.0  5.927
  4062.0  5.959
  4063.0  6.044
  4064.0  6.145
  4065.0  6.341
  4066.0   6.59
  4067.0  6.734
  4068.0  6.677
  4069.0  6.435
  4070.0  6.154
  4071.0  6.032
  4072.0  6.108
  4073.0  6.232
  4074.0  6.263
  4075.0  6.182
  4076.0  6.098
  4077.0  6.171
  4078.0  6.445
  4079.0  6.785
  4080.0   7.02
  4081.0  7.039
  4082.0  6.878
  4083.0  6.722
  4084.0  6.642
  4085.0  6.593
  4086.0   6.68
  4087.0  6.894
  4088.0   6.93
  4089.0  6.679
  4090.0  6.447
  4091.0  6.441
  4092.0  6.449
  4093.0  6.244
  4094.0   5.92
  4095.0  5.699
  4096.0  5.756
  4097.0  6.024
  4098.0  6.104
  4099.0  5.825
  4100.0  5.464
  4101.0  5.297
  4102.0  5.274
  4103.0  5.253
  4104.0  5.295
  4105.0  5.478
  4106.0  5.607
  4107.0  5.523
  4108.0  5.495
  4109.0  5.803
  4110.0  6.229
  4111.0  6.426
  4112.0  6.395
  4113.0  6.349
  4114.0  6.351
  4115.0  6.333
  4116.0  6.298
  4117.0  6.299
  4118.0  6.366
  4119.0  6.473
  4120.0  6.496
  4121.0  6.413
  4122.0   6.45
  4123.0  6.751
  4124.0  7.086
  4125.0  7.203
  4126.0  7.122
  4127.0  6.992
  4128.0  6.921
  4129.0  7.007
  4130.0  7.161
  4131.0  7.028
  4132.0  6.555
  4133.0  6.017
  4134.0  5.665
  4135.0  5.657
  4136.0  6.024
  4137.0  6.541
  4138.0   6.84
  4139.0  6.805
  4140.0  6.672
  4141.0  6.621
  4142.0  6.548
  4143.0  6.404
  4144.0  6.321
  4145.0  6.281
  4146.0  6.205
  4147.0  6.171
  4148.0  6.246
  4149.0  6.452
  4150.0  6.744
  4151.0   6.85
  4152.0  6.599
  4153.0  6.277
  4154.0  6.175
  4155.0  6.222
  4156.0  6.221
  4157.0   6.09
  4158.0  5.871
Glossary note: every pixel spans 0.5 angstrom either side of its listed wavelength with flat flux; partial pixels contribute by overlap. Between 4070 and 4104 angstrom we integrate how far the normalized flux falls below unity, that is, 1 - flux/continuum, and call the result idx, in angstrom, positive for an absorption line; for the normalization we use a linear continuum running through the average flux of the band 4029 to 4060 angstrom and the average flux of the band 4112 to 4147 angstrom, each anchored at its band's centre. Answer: 1.1 angstrom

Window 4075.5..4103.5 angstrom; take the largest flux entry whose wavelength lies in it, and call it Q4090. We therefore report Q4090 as 7.039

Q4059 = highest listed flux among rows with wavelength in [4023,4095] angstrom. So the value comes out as 7.386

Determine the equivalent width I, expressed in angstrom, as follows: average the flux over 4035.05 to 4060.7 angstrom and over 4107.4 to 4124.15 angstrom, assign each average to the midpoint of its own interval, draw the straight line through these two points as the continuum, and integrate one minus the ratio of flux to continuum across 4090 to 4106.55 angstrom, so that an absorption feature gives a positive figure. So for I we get 1.5 angstrom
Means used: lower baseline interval 6.4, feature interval 5.78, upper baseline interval 6.33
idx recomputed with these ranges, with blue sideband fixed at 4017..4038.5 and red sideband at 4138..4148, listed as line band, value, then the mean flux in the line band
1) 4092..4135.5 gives 2.3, 6.19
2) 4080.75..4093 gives -0.1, 6.67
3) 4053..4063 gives 0.8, 6.15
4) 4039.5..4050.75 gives 0.5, 6.47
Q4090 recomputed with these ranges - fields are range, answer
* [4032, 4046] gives 6.795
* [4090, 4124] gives 7.086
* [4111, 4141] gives 7.203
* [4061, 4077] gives 6.734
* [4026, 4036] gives 7.15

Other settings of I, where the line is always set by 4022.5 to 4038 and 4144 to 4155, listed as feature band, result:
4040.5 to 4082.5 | 1.2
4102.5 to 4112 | 1.1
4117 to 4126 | -0.3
